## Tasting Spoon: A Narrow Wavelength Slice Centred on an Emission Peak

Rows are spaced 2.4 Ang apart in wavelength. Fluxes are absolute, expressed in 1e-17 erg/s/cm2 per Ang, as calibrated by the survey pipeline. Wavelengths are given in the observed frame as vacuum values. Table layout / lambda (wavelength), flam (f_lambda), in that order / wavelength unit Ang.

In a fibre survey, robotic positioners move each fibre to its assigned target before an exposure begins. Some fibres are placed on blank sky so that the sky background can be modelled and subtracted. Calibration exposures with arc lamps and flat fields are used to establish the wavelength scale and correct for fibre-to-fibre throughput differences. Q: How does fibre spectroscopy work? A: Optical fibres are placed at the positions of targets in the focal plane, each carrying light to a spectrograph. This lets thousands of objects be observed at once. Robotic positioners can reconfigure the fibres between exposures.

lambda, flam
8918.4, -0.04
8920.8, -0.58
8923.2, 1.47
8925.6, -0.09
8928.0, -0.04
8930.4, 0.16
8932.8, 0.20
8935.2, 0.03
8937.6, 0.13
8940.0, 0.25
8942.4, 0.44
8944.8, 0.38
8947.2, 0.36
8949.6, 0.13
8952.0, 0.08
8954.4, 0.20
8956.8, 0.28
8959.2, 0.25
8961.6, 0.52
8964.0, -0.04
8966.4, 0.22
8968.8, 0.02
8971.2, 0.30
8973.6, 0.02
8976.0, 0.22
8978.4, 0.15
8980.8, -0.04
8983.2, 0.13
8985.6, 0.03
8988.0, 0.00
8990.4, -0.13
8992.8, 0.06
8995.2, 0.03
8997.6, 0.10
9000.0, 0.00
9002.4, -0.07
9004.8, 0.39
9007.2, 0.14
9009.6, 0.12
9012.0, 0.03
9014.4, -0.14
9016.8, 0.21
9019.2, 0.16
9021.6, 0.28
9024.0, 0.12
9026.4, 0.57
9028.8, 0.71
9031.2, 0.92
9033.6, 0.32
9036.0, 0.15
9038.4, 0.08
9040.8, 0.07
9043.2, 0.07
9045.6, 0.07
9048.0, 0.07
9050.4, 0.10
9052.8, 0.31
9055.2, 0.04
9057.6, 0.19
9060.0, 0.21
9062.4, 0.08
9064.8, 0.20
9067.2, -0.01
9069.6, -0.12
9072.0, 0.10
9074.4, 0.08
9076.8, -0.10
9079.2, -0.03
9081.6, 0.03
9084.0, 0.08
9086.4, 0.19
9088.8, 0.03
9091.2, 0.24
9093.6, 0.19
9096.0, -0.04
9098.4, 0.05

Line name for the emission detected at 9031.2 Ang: [O III] 5007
